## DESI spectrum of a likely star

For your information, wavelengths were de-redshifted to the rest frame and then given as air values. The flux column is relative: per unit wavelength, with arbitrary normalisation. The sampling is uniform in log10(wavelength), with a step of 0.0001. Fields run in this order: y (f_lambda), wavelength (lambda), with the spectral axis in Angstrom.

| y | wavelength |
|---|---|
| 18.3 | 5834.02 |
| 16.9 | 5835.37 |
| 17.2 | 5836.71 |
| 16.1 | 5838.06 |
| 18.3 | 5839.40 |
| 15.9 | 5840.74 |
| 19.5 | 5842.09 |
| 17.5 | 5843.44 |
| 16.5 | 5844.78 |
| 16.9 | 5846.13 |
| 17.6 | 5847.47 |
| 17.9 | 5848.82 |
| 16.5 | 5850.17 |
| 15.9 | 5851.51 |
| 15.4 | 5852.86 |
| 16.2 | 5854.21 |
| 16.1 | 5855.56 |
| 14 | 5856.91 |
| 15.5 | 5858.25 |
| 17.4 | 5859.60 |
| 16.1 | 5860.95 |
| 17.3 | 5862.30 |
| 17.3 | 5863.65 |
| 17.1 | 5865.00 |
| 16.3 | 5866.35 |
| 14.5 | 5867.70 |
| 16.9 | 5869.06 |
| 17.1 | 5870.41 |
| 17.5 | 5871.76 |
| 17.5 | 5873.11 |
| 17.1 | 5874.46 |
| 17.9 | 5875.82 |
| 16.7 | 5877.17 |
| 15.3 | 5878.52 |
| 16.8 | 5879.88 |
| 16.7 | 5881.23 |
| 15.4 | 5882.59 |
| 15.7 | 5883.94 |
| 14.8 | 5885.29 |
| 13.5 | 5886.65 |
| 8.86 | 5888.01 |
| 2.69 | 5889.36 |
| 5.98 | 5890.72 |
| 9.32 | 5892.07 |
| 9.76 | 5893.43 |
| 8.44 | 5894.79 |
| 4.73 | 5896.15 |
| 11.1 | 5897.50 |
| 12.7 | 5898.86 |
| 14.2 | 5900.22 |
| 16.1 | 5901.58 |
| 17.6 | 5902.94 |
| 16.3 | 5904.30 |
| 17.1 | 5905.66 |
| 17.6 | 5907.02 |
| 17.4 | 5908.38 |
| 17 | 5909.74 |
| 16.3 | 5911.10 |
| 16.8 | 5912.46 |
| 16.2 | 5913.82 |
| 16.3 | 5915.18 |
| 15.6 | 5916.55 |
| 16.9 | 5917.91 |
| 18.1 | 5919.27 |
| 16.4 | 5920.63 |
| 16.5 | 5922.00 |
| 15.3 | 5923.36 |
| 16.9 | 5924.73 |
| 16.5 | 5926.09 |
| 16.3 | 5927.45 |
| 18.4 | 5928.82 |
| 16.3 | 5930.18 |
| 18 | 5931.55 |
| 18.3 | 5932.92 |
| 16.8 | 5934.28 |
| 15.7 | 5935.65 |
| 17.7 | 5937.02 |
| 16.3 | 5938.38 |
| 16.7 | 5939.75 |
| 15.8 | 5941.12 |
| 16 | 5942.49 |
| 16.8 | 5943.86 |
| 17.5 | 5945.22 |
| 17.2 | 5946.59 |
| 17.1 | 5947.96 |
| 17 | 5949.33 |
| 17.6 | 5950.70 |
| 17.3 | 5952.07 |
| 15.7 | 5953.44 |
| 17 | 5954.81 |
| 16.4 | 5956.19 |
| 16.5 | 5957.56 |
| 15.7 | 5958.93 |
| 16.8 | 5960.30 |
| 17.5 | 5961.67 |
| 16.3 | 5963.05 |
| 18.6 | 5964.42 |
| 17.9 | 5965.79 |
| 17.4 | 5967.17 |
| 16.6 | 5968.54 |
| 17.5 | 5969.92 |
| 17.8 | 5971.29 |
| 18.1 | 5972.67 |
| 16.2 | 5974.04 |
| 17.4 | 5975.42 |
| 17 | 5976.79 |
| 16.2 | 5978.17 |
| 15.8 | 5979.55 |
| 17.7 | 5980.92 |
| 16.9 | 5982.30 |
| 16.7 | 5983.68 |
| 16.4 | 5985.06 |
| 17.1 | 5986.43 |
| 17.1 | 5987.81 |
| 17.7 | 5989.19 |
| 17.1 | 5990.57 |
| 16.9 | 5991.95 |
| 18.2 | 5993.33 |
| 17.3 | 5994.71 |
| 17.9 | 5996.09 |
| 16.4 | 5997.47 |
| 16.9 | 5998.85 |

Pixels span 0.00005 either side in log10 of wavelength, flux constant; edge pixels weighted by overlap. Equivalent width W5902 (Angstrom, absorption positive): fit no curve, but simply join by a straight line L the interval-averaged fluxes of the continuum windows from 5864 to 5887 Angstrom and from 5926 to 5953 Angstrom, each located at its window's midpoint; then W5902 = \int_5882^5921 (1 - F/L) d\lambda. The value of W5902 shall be 6.8 Angstrom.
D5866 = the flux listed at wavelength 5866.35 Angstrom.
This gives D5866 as 16.3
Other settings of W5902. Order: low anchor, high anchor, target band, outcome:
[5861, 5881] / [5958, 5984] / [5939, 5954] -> 0.17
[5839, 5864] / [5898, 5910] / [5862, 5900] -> 6.22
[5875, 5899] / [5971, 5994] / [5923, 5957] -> -4.67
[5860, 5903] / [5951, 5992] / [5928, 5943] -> -1.08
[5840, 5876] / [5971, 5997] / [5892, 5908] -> 3.52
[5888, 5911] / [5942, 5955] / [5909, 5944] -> -4.37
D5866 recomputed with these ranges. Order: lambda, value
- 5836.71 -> 17.2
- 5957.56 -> 16.5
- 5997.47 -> 16.4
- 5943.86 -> 16.8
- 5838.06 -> 16.1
